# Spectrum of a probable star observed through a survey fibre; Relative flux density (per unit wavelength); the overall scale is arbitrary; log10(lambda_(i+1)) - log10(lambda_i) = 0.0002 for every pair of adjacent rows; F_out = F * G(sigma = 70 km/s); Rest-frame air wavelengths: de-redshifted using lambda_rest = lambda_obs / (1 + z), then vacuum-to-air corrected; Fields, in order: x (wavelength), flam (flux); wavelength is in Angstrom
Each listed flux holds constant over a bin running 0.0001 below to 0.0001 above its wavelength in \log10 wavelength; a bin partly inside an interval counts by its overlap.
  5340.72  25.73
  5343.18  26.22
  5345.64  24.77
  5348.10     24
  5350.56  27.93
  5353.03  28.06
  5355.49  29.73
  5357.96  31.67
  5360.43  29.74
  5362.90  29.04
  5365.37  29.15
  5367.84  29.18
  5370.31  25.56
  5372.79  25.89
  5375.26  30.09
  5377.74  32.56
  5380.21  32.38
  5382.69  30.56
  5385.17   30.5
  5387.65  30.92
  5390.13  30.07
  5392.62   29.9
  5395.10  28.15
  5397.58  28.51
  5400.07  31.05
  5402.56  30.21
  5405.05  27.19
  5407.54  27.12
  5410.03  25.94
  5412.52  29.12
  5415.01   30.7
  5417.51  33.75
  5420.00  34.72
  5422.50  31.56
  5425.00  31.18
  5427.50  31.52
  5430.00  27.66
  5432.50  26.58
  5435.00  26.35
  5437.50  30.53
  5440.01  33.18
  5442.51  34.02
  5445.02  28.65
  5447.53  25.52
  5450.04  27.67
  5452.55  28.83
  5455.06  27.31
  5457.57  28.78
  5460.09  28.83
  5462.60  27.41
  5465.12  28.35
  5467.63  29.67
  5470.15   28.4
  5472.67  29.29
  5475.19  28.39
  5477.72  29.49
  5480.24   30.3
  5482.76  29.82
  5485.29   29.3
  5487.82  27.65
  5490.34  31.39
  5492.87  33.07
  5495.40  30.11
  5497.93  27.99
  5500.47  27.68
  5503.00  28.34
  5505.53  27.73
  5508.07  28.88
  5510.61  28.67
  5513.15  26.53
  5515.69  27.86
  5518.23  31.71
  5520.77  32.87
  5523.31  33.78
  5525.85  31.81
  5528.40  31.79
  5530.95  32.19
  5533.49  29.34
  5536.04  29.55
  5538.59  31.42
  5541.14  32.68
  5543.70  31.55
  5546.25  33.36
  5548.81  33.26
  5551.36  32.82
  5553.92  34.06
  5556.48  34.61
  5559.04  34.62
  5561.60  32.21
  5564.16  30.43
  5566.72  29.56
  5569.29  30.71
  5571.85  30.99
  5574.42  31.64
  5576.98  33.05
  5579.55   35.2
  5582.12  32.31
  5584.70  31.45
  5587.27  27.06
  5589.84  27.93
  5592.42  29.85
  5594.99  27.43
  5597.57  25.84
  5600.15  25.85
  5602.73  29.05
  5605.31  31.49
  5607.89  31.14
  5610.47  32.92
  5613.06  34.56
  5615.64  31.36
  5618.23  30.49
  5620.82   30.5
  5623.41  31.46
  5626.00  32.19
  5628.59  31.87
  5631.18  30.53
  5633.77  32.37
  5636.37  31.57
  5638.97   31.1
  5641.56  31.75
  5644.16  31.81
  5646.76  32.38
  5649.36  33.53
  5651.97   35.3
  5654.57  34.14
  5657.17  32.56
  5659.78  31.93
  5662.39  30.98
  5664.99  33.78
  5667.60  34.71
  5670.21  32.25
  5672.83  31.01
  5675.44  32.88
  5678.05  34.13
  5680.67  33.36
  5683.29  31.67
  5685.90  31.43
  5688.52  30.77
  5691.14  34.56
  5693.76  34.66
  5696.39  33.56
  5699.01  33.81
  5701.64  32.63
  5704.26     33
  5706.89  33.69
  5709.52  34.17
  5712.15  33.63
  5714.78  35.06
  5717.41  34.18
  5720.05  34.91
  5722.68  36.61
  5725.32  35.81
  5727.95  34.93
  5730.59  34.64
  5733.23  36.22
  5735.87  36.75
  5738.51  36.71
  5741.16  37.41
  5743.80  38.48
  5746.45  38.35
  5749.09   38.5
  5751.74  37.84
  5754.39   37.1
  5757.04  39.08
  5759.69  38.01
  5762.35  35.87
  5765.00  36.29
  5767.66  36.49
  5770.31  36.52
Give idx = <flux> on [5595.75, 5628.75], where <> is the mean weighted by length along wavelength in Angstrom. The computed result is 30.6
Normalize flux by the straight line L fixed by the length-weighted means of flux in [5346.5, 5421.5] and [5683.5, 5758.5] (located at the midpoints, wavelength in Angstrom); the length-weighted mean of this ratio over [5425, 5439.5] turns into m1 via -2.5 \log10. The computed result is 0.05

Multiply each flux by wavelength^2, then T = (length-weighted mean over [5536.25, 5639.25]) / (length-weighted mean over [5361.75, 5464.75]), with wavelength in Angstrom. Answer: 1.1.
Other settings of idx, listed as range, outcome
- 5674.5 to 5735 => 34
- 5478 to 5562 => 30.9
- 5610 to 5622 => 31.9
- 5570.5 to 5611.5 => 30.2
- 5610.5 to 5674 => 32.3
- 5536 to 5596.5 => 31.6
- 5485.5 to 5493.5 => 30.3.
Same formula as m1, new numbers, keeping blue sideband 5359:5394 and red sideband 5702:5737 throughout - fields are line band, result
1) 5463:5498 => 0.062 mag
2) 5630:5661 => 0.043 mag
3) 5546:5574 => 0.003 mag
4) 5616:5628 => 0.073 mag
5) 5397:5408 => 0.042 mag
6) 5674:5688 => 0.054 mag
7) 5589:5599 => 0.188 mag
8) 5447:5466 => 0.110 mag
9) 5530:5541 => 0.043 mag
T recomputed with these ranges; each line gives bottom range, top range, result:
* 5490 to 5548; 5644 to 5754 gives 1.20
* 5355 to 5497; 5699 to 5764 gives 1.36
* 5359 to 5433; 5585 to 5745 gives 1.21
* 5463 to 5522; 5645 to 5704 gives 1.20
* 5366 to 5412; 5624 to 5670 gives 1.22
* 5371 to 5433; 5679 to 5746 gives 1.29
